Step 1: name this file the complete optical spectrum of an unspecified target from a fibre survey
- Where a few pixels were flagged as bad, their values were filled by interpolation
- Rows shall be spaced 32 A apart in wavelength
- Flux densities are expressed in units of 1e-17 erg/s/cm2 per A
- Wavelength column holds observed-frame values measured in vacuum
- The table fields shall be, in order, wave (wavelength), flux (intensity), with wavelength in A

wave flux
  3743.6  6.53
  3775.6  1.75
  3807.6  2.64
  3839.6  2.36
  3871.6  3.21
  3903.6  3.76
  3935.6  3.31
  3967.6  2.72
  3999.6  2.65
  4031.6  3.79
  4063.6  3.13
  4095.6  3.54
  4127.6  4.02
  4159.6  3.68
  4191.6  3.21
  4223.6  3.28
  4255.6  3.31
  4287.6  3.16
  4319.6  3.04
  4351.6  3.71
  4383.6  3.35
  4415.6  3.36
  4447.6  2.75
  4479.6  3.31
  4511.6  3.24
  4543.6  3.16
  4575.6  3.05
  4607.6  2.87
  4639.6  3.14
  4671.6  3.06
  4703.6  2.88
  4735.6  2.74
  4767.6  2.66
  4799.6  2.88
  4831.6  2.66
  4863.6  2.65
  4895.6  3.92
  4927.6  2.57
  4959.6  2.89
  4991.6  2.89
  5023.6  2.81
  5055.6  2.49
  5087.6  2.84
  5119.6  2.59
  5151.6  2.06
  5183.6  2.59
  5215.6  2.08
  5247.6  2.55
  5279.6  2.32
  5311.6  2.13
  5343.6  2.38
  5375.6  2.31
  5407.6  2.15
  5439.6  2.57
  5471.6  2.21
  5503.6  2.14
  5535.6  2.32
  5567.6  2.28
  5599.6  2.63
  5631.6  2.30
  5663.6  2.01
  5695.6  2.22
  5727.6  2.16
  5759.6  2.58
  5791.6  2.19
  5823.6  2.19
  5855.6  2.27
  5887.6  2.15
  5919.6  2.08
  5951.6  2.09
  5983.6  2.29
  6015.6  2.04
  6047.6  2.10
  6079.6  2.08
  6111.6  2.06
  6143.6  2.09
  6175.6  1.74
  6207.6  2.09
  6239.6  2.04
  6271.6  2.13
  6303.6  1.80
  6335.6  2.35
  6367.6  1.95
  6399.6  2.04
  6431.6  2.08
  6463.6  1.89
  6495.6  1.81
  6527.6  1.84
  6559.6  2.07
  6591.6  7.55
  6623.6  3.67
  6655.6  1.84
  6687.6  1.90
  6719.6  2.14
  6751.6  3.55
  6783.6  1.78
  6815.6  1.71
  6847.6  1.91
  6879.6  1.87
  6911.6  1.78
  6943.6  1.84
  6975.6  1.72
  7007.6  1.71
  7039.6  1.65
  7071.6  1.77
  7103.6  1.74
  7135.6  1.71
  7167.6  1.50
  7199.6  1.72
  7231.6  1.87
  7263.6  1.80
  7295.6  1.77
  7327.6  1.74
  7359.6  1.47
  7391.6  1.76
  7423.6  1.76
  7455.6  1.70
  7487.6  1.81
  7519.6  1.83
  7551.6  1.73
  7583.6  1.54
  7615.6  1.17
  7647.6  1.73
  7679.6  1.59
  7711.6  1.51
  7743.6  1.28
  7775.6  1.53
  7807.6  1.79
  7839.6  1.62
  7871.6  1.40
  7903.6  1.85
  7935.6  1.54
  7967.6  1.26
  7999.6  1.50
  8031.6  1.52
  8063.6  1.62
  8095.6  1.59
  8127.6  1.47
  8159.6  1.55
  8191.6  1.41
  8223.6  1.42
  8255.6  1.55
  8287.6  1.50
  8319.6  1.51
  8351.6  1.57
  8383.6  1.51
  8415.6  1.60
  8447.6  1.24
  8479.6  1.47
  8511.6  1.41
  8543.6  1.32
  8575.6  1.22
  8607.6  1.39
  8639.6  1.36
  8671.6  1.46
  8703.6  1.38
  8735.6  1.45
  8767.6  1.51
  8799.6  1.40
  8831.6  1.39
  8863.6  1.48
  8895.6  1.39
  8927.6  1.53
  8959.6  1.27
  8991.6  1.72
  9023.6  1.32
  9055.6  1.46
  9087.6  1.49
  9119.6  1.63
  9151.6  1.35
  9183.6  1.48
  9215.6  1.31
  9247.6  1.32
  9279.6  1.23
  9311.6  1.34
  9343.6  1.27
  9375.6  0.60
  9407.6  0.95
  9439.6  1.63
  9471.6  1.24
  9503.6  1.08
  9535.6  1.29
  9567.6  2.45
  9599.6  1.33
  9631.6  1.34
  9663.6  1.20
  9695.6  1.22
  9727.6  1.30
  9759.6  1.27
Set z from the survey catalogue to 0.005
